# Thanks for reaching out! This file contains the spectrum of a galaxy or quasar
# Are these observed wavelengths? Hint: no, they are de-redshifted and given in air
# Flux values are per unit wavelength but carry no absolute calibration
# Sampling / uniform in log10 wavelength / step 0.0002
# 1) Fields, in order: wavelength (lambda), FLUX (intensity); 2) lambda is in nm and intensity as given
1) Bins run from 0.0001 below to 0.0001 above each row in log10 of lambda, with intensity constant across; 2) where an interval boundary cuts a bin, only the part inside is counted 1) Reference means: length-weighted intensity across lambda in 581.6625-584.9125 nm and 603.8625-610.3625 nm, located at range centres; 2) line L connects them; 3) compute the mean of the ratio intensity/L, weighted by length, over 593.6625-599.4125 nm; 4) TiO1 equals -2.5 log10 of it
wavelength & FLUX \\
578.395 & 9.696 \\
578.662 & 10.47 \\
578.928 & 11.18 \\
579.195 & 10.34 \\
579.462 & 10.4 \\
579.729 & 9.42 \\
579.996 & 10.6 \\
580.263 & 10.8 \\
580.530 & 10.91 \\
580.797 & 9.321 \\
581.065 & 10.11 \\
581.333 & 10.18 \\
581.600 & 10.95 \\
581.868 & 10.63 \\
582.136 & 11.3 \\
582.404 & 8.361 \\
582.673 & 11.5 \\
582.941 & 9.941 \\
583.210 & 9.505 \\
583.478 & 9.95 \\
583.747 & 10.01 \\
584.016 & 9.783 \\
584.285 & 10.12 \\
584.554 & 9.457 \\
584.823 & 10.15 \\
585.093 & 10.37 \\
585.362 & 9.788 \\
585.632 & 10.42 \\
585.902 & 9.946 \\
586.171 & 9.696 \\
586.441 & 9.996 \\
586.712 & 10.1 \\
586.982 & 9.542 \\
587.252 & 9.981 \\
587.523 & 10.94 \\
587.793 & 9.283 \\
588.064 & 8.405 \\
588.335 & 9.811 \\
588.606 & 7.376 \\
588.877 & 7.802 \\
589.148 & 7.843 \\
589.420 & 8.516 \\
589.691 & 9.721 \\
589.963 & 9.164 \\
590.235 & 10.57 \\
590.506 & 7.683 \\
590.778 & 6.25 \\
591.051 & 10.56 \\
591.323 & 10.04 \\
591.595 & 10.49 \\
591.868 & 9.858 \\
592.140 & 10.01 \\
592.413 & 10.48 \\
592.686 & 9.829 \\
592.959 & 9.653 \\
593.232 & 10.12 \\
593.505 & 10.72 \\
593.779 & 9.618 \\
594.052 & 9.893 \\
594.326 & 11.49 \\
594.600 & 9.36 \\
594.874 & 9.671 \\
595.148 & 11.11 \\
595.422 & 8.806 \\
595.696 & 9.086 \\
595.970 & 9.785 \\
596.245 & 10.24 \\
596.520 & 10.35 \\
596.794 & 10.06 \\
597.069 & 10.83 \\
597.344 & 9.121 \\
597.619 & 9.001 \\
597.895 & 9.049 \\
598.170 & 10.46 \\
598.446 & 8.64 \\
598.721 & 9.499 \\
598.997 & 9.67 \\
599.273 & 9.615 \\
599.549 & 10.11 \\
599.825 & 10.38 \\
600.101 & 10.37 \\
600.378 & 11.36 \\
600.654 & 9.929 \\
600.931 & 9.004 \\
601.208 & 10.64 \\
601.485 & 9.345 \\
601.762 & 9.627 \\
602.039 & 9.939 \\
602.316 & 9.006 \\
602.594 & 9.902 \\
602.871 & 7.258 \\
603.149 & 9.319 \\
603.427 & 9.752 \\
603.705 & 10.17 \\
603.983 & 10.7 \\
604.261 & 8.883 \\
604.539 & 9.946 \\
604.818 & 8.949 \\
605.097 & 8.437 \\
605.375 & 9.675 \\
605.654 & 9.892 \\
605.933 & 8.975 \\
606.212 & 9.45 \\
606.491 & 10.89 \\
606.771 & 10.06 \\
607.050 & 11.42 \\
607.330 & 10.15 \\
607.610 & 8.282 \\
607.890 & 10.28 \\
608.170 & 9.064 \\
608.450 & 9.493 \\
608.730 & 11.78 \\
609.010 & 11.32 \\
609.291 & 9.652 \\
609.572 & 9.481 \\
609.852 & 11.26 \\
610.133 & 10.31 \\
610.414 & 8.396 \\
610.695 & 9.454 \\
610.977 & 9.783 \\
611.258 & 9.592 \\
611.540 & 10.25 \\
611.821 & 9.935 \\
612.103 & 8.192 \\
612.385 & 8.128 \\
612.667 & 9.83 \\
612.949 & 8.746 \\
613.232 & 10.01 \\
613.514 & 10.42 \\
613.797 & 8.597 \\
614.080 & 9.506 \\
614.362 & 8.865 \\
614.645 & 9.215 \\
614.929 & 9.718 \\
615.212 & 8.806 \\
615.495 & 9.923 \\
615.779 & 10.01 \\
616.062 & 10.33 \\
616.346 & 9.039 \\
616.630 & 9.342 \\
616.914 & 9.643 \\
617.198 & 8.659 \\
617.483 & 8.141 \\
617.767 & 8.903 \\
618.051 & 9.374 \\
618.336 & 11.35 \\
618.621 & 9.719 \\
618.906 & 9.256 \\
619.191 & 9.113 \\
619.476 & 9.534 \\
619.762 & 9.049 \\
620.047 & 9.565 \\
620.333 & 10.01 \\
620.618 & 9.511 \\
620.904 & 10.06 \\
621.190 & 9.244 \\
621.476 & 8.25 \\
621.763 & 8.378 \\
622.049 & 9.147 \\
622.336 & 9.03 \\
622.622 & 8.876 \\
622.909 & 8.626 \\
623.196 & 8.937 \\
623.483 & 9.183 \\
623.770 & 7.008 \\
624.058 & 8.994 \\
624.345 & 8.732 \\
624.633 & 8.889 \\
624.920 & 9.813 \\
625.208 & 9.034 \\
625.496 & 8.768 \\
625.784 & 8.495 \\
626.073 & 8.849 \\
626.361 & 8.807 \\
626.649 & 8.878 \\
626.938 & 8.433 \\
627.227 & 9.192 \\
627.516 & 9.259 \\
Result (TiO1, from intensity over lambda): 0.02 mag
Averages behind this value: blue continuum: 10.1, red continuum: 9.91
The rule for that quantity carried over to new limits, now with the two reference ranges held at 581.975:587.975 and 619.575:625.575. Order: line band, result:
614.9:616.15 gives -0.06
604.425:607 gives -0.02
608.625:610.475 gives -0.11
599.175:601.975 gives -0.05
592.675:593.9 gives -0.03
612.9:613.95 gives -0.03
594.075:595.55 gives -0.04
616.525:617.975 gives 0.02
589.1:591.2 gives 0.12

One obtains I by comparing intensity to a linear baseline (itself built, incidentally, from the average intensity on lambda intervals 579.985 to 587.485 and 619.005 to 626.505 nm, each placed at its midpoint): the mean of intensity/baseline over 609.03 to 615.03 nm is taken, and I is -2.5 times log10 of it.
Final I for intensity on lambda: -0.03 mag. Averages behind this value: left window 10.1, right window 9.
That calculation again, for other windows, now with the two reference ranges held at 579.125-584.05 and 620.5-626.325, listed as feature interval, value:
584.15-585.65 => 0.01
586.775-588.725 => 0.07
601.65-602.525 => 0.00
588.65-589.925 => 0.18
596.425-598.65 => 0.00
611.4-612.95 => 0.00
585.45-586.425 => 0.01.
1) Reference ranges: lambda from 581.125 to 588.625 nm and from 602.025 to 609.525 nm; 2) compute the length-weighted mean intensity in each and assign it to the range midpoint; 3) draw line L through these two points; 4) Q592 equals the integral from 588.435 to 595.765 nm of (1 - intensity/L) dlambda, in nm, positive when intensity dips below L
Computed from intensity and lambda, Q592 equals 0.291 nm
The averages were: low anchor 9.95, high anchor 9.72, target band 9.48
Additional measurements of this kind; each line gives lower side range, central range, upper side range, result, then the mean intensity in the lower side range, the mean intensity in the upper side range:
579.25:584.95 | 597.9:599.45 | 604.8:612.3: 0.061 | 10.2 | 9.8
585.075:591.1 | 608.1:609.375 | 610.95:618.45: -0.134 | 9.25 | 9.41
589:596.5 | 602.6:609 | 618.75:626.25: -0.232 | 9.66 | 9.01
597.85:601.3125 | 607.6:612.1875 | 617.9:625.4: -0.137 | 9.92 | 9.18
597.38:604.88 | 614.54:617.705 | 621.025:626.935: -0.087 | 9.65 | 8.79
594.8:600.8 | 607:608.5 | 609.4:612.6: -0.013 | 9.87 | 9.53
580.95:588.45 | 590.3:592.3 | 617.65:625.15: 0.107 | 10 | 9.17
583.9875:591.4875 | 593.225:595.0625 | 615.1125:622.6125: -0.149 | 9.4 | 9.36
